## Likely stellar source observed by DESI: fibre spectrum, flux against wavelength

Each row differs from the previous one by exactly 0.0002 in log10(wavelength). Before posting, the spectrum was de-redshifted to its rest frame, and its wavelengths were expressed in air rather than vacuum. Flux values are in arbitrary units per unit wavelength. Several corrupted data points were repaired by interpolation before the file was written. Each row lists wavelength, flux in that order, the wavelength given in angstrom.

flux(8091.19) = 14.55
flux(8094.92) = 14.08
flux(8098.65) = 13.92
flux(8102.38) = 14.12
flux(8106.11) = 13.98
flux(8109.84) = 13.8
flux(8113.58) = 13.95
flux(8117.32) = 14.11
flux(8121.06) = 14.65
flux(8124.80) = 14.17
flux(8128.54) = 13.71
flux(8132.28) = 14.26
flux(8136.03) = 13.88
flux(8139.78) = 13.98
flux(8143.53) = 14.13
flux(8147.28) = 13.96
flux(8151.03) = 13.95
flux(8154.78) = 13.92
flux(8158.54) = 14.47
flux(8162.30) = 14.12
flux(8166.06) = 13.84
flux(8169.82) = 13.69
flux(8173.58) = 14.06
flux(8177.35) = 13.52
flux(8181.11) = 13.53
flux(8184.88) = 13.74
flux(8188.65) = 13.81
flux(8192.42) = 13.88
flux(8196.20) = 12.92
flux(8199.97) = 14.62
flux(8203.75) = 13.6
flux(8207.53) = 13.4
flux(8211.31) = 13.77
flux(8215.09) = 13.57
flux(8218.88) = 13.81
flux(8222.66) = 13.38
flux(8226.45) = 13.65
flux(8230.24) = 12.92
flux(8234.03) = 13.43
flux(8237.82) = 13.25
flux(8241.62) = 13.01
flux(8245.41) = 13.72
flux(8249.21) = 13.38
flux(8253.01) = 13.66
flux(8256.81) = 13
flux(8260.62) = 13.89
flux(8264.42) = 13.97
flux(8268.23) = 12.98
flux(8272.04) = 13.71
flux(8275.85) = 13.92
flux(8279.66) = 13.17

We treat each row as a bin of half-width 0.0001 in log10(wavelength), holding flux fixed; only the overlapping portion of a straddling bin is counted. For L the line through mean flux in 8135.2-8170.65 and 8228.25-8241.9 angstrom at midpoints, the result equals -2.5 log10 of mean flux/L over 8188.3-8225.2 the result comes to -0.017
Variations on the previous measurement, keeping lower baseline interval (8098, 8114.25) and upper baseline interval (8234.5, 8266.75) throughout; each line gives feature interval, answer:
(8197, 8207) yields -0.020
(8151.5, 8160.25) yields -0.028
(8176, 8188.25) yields 0.006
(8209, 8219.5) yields -0.007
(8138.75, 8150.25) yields -0.015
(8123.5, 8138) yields -0.010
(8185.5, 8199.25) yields 0.002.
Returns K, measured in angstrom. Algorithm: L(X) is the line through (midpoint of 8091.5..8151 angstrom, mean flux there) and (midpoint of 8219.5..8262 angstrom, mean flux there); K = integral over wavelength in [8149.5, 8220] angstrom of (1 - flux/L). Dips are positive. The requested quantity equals -0.48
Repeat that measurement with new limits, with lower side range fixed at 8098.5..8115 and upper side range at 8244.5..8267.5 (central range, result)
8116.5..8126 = -0.29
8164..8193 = 0.03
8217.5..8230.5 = 0.15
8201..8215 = 0.04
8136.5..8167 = -0.45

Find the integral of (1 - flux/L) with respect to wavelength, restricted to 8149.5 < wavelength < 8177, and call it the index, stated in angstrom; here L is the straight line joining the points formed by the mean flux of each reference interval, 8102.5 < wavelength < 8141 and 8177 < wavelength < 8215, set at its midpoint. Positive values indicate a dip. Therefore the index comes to -0.3 angstrom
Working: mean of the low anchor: 14.1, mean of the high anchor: 13.7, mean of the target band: 14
